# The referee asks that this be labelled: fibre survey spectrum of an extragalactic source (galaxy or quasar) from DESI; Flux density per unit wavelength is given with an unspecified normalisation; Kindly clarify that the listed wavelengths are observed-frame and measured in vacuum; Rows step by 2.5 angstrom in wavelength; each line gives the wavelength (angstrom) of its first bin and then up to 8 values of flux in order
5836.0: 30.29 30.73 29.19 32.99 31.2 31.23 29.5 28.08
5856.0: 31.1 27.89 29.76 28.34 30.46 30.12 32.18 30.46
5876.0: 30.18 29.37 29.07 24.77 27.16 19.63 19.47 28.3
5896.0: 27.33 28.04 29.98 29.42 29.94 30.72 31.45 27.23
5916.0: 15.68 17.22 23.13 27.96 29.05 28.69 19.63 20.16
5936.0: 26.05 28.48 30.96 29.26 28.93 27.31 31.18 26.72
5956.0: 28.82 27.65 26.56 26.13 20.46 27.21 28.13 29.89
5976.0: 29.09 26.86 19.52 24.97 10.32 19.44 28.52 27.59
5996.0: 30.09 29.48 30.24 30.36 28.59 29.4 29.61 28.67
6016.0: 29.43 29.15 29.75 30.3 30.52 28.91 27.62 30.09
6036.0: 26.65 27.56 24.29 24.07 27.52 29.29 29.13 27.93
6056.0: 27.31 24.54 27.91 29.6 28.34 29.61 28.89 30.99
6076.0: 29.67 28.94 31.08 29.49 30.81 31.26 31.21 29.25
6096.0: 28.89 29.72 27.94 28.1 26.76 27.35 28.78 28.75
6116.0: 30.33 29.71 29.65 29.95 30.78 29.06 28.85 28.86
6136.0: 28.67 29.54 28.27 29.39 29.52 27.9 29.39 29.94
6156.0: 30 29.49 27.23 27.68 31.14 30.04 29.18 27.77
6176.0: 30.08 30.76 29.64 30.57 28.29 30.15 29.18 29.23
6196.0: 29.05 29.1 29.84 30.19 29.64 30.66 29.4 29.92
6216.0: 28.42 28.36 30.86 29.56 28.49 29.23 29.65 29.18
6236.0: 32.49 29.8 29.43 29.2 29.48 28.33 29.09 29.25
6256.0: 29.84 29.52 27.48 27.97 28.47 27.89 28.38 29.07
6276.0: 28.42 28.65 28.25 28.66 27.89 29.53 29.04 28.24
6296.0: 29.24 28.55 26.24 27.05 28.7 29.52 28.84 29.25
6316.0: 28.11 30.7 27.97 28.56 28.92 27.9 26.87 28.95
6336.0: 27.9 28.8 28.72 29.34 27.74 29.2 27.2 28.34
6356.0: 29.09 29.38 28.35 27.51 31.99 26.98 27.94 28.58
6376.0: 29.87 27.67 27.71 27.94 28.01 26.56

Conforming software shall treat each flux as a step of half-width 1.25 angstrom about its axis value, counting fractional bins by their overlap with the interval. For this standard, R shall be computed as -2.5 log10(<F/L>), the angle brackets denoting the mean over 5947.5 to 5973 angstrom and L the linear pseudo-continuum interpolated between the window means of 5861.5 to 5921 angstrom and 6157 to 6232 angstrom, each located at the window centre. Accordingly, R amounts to 0.02 mag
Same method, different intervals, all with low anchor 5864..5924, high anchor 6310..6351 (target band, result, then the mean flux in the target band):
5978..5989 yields 0.35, 19.8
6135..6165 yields -0.04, 28.9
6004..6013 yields -0.07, 29.3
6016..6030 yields -0.08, 29.7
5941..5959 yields -0.06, 28.8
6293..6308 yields 0.02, 28.1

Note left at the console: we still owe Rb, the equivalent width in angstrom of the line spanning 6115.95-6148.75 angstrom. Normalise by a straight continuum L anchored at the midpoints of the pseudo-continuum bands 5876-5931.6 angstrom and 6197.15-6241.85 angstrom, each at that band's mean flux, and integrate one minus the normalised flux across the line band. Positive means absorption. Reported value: -0.7 angstrom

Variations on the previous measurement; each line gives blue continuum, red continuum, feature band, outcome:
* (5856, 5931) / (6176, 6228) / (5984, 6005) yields 1.7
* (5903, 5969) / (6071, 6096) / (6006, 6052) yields 0.5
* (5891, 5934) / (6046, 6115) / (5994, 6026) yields -2.2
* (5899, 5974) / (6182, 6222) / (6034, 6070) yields 0.7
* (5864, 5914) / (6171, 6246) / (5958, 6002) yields 4.7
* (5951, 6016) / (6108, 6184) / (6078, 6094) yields -1.2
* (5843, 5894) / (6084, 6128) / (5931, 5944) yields 1.2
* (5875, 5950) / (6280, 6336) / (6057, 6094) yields -2.9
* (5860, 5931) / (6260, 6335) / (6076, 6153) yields -3.9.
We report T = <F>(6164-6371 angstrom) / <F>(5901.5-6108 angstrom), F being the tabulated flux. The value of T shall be 1.05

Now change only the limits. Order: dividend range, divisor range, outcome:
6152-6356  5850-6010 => 1.07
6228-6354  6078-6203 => 0.98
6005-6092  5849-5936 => 1.06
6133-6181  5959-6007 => 1.12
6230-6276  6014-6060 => 1.04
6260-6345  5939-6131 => 1.01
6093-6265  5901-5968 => 1.10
